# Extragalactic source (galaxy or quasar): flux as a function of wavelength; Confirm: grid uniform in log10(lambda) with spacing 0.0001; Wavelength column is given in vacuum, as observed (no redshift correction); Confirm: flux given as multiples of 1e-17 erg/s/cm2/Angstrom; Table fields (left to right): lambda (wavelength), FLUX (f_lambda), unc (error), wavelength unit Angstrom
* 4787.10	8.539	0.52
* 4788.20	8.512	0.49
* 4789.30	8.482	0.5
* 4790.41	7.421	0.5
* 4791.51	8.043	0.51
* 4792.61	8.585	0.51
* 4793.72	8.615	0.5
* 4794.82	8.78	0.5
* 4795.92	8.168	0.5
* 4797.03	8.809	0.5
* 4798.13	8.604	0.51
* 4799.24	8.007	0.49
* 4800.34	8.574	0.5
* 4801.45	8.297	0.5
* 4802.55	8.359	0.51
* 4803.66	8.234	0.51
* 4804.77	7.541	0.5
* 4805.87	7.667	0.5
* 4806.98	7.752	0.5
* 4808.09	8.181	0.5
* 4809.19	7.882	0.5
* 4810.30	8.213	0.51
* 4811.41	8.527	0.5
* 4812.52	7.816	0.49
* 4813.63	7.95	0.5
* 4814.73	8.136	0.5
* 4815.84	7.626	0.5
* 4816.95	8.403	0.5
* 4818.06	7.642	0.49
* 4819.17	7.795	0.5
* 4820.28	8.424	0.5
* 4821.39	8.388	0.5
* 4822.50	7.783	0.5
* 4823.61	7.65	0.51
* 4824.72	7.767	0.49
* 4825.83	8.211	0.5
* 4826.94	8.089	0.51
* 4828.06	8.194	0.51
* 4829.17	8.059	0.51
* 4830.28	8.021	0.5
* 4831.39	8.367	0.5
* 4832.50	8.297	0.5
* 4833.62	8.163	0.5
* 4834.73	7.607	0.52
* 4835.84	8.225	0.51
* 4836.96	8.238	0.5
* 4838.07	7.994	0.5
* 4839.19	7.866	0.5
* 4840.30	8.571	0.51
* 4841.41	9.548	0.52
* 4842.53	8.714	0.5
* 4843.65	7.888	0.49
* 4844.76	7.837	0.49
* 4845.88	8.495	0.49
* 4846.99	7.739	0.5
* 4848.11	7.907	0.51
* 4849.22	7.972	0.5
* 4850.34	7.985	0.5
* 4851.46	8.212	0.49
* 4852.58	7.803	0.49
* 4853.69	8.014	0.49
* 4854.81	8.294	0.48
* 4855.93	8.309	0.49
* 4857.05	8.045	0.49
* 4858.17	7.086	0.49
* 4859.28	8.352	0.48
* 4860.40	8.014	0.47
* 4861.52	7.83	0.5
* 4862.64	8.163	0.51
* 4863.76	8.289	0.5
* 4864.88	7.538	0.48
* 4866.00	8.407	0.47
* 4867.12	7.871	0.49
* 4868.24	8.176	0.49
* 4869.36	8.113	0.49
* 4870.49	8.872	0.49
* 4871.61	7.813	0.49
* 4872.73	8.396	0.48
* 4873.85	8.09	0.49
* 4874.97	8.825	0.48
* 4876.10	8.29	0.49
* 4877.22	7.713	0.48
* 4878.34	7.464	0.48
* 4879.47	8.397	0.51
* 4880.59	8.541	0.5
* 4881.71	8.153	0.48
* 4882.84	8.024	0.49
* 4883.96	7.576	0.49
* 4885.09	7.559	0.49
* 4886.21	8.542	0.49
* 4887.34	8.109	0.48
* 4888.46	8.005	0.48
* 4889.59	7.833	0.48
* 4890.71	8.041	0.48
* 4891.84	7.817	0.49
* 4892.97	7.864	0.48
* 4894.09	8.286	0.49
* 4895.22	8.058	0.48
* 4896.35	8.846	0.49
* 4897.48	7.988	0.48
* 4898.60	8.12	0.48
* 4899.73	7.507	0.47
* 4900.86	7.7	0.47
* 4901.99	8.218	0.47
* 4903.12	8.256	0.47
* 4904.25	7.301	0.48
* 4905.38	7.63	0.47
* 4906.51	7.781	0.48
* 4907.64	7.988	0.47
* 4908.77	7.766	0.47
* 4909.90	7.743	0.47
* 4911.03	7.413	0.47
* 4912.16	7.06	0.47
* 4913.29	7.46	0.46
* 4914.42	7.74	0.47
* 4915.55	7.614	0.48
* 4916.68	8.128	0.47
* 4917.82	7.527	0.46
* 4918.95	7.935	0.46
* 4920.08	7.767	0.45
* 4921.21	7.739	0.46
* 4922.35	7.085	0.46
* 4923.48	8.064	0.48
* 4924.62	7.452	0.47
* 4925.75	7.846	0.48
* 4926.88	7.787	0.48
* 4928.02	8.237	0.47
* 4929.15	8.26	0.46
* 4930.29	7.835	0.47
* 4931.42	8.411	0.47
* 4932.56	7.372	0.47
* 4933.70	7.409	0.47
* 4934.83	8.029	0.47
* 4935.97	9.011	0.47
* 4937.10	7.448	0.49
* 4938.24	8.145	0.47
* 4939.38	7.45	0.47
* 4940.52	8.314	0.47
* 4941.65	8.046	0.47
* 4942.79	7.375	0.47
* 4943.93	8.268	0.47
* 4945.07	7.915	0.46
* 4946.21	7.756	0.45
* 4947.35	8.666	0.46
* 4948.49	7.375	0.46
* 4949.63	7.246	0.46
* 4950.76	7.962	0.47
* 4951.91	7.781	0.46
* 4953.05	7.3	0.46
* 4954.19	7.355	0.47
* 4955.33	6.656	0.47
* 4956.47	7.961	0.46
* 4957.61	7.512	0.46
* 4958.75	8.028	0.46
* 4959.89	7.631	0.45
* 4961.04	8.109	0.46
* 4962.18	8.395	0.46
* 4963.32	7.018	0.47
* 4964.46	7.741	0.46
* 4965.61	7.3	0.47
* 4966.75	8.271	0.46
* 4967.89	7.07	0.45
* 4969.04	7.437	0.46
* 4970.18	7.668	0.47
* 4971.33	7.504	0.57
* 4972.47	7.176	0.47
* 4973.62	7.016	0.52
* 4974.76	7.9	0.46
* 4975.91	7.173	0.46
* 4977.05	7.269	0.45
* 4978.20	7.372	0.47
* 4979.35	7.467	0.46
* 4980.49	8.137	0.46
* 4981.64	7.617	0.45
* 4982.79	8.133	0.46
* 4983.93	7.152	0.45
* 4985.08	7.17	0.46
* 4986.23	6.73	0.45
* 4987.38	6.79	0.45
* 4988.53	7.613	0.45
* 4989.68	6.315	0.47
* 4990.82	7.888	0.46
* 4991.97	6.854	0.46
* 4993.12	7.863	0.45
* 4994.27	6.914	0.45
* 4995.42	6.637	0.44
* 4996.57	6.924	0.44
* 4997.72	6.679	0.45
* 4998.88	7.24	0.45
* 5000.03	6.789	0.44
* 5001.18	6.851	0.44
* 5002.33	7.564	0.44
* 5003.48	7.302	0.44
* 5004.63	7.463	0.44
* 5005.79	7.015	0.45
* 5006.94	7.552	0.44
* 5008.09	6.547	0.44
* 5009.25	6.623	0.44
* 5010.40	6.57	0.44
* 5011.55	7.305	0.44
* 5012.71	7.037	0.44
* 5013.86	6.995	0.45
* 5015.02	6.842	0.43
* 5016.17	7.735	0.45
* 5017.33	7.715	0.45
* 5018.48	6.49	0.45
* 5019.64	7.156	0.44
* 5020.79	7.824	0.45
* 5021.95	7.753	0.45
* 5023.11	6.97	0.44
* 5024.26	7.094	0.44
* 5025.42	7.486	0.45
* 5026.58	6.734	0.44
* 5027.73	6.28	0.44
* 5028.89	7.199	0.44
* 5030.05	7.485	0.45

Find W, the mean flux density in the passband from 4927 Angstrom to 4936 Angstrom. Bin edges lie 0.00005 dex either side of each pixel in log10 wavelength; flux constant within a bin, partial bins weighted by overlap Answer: 7.99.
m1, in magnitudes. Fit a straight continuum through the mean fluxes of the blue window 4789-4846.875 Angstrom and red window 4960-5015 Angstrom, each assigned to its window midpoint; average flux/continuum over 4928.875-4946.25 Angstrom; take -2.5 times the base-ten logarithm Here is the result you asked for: -0.06 mag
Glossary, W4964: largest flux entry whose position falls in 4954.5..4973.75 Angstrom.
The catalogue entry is 8.395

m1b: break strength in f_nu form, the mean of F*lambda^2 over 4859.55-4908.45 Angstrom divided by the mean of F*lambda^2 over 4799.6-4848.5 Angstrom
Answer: 1.02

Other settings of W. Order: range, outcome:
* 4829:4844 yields 8.26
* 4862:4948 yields 7.95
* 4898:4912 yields 7.77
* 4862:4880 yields 8.15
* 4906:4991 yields 7.65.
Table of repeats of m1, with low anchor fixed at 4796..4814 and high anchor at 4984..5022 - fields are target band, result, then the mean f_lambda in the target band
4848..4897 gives -0.039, 8.08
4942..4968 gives -0.049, 7.7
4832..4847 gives -0.037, 8.24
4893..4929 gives -0.032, 7.81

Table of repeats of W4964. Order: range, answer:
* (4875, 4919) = 8.846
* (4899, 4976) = 9.011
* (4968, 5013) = 8.137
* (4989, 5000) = 7.888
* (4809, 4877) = 9.548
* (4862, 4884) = 8.872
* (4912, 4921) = 8.128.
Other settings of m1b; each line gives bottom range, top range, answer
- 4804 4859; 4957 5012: 0.97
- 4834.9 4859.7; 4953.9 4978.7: 0.97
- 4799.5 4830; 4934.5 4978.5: 1.01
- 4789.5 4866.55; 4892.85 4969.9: 1.00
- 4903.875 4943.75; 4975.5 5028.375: 0.95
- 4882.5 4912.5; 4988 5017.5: 0.94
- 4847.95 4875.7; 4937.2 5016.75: 0.96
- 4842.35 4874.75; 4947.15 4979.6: 0.98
